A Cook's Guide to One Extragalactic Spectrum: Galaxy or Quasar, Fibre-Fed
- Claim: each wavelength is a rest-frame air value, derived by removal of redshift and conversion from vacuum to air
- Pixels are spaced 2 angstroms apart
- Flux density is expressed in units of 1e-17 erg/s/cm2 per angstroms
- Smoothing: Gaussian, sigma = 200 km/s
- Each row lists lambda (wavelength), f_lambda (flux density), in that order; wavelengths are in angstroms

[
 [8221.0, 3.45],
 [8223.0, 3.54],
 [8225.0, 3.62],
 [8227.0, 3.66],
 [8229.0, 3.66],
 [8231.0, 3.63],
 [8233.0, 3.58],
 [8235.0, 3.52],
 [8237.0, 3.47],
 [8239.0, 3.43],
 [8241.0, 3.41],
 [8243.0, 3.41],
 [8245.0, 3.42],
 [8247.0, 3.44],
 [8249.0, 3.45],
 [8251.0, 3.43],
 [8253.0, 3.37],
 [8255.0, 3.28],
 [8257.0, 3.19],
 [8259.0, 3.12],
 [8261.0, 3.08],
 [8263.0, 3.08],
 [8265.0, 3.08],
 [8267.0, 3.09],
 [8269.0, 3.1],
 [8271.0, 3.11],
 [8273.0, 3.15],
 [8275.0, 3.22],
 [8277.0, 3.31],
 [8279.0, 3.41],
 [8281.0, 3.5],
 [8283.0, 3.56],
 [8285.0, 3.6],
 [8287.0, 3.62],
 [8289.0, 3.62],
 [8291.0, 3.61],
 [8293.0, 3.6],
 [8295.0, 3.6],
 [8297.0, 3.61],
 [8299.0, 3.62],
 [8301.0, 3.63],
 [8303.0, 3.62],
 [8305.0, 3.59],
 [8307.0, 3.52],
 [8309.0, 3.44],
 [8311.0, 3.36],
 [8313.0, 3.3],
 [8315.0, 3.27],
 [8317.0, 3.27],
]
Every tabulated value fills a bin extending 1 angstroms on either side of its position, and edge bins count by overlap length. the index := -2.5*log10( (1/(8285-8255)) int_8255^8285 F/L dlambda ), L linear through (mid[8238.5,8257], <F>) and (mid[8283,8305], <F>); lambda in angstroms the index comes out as 0.09 mag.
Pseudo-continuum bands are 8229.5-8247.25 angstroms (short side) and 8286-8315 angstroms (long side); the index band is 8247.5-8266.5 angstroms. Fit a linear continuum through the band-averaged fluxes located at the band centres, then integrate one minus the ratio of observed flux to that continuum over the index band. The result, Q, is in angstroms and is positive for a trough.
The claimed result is 1.5 angstroms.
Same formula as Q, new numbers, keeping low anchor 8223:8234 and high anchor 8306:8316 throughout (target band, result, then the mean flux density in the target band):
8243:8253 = 0.4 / 3.43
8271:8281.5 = 0.6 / 3.29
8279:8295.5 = -0.6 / 3.58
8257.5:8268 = 1.3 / 3.09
